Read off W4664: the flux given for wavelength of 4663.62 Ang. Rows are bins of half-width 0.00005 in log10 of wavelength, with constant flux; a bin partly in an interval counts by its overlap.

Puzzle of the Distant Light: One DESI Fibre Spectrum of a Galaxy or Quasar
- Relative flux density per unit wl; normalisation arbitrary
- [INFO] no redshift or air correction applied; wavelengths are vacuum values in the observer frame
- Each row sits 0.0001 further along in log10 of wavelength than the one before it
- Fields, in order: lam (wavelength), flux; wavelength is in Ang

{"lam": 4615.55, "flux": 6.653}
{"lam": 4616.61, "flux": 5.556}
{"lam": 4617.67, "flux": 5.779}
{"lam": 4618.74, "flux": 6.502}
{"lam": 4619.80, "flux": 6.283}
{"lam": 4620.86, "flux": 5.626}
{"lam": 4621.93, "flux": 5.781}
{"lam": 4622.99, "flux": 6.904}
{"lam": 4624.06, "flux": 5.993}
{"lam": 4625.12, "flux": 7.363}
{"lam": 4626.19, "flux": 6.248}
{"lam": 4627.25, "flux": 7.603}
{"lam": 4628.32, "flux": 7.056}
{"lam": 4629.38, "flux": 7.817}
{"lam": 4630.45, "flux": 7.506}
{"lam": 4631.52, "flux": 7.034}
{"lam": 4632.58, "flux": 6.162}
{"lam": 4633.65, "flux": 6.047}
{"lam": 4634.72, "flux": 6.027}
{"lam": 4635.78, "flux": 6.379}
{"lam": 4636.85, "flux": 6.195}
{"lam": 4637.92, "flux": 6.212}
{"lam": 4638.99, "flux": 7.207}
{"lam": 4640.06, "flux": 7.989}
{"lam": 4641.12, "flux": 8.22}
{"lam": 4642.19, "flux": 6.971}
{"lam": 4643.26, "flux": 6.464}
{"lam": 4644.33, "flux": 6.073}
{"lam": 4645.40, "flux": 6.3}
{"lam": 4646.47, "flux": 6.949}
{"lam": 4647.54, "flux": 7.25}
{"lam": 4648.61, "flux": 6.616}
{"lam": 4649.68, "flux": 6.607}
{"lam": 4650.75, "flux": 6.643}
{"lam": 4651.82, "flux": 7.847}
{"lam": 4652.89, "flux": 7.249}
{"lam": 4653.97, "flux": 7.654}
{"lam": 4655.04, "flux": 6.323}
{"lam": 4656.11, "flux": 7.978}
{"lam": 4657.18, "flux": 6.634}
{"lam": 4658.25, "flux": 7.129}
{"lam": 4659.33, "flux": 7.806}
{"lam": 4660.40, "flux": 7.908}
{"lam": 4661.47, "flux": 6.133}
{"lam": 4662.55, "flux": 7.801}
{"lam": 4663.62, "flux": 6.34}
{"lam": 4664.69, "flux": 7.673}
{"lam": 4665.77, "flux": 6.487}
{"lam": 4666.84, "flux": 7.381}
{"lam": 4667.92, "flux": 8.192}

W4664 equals 6.34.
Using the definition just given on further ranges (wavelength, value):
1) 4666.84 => 7.381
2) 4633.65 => 6.047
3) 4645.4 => 6.3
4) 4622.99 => 6.904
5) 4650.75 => 6.643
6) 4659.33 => 7.806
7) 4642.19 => 6.971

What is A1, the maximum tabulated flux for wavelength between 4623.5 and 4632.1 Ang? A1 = 7.817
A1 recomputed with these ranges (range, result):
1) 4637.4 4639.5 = 7.207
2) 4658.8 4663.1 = 7.908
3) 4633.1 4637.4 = 6.379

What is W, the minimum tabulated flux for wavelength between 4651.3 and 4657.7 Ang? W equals 6.323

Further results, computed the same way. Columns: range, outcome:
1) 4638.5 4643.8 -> 6.464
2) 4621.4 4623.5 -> 5.781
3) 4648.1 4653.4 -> 6.607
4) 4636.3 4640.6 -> 6.195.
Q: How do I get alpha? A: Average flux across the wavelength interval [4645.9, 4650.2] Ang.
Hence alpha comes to 6.85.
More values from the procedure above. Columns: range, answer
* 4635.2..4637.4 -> 6.29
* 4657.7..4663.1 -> 7.35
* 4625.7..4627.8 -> 6.94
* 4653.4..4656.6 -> 7.3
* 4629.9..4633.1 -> 6.91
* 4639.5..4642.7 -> 7.74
